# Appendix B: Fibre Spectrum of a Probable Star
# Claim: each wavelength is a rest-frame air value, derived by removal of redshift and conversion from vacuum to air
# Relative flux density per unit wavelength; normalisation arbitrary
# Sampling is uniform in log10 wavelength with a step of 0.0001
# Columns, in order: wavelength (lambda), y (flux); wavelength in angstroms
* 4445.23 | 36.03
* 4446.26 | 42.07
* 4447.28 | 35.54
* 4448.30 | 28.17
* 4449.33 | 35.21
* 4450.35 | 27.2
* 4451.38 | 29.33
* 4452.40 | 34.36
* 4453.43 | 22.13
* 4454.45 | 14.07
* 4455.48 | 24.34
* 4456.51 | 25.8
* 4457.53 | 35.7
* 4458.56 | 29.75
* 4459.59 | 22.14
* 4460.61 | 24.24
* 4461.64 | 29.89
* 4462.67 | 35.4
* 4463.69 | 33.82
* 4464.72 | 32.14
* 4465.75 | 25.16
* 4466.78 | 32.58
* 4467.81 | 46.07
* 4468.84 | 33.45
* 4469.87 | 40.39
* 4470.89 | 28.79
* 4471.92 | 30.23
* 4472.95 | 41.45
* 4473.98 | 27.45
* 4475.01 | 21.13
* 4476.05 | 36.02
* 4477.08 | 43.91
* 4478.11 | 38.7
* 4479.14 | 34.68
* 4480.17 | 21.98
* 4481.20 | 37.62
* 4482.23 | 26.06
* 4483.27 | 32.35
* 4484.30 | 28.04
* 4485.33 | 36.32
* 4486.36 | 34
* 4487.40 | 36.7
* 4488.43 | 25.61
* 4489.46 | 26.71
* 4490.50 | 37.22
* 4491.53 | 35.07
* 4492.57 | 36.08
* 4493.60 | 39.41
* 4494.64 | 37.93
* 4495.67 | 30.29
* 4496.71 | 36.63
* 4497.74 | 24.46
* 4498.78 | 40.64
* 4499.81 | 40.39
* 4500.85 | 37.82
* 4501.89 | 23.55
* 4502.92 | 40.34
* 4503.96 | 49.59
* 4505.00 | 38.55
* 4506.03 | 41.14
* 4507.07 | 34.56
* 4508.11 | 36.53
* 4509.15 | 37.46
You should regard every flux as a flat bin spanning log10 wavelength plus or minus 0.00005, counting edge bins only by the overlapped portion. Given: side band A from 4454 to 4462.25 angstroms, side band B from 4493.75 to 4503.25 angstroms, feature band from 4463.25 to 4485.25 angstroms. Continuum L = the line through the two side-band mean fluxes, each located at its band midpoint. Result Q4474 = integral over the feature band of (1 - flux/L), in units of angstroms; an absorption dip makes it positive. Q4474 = -2.7 angstroms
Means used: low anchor 25.9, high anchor 34.8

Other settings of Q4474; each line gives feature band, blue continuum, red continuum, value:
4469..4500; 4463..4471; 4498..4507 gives 2.4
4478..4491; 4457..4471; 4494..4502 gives 0.7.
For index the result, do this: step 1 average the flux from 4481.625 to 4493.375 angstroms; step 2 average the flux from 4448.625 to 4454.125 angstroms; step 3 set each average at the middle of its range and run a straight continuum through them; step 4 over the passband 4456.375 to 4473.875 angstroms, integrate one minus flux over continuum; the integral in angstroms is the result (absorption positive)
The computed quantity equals -1.1 angstroms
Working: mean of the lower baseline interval 29.1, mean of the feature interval 32.2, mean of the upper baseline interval 32.4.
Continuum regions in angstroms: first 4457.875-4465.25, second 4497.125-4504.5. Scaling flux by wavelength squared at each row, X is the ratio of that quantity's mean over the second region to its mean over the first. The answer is 1.26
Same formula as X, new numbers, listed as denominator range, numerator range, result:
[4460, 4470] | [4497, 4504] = 1.11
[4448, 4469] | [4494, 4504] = 1.23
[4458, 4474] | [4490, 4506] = 1.15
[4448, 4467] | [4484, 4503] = 1.22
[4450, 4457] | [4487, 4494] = 1.36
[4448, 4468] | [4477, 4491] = 1.13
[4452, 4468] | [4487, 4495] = 1.20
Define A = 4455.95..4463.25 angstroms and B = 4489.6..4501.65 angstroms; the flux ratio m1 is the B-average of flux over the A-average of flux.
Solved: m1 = 1.22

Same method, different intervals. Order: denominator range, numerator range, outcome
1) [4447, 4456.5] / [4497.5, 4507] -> 1.37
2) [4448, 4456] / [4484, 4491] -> 1.20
